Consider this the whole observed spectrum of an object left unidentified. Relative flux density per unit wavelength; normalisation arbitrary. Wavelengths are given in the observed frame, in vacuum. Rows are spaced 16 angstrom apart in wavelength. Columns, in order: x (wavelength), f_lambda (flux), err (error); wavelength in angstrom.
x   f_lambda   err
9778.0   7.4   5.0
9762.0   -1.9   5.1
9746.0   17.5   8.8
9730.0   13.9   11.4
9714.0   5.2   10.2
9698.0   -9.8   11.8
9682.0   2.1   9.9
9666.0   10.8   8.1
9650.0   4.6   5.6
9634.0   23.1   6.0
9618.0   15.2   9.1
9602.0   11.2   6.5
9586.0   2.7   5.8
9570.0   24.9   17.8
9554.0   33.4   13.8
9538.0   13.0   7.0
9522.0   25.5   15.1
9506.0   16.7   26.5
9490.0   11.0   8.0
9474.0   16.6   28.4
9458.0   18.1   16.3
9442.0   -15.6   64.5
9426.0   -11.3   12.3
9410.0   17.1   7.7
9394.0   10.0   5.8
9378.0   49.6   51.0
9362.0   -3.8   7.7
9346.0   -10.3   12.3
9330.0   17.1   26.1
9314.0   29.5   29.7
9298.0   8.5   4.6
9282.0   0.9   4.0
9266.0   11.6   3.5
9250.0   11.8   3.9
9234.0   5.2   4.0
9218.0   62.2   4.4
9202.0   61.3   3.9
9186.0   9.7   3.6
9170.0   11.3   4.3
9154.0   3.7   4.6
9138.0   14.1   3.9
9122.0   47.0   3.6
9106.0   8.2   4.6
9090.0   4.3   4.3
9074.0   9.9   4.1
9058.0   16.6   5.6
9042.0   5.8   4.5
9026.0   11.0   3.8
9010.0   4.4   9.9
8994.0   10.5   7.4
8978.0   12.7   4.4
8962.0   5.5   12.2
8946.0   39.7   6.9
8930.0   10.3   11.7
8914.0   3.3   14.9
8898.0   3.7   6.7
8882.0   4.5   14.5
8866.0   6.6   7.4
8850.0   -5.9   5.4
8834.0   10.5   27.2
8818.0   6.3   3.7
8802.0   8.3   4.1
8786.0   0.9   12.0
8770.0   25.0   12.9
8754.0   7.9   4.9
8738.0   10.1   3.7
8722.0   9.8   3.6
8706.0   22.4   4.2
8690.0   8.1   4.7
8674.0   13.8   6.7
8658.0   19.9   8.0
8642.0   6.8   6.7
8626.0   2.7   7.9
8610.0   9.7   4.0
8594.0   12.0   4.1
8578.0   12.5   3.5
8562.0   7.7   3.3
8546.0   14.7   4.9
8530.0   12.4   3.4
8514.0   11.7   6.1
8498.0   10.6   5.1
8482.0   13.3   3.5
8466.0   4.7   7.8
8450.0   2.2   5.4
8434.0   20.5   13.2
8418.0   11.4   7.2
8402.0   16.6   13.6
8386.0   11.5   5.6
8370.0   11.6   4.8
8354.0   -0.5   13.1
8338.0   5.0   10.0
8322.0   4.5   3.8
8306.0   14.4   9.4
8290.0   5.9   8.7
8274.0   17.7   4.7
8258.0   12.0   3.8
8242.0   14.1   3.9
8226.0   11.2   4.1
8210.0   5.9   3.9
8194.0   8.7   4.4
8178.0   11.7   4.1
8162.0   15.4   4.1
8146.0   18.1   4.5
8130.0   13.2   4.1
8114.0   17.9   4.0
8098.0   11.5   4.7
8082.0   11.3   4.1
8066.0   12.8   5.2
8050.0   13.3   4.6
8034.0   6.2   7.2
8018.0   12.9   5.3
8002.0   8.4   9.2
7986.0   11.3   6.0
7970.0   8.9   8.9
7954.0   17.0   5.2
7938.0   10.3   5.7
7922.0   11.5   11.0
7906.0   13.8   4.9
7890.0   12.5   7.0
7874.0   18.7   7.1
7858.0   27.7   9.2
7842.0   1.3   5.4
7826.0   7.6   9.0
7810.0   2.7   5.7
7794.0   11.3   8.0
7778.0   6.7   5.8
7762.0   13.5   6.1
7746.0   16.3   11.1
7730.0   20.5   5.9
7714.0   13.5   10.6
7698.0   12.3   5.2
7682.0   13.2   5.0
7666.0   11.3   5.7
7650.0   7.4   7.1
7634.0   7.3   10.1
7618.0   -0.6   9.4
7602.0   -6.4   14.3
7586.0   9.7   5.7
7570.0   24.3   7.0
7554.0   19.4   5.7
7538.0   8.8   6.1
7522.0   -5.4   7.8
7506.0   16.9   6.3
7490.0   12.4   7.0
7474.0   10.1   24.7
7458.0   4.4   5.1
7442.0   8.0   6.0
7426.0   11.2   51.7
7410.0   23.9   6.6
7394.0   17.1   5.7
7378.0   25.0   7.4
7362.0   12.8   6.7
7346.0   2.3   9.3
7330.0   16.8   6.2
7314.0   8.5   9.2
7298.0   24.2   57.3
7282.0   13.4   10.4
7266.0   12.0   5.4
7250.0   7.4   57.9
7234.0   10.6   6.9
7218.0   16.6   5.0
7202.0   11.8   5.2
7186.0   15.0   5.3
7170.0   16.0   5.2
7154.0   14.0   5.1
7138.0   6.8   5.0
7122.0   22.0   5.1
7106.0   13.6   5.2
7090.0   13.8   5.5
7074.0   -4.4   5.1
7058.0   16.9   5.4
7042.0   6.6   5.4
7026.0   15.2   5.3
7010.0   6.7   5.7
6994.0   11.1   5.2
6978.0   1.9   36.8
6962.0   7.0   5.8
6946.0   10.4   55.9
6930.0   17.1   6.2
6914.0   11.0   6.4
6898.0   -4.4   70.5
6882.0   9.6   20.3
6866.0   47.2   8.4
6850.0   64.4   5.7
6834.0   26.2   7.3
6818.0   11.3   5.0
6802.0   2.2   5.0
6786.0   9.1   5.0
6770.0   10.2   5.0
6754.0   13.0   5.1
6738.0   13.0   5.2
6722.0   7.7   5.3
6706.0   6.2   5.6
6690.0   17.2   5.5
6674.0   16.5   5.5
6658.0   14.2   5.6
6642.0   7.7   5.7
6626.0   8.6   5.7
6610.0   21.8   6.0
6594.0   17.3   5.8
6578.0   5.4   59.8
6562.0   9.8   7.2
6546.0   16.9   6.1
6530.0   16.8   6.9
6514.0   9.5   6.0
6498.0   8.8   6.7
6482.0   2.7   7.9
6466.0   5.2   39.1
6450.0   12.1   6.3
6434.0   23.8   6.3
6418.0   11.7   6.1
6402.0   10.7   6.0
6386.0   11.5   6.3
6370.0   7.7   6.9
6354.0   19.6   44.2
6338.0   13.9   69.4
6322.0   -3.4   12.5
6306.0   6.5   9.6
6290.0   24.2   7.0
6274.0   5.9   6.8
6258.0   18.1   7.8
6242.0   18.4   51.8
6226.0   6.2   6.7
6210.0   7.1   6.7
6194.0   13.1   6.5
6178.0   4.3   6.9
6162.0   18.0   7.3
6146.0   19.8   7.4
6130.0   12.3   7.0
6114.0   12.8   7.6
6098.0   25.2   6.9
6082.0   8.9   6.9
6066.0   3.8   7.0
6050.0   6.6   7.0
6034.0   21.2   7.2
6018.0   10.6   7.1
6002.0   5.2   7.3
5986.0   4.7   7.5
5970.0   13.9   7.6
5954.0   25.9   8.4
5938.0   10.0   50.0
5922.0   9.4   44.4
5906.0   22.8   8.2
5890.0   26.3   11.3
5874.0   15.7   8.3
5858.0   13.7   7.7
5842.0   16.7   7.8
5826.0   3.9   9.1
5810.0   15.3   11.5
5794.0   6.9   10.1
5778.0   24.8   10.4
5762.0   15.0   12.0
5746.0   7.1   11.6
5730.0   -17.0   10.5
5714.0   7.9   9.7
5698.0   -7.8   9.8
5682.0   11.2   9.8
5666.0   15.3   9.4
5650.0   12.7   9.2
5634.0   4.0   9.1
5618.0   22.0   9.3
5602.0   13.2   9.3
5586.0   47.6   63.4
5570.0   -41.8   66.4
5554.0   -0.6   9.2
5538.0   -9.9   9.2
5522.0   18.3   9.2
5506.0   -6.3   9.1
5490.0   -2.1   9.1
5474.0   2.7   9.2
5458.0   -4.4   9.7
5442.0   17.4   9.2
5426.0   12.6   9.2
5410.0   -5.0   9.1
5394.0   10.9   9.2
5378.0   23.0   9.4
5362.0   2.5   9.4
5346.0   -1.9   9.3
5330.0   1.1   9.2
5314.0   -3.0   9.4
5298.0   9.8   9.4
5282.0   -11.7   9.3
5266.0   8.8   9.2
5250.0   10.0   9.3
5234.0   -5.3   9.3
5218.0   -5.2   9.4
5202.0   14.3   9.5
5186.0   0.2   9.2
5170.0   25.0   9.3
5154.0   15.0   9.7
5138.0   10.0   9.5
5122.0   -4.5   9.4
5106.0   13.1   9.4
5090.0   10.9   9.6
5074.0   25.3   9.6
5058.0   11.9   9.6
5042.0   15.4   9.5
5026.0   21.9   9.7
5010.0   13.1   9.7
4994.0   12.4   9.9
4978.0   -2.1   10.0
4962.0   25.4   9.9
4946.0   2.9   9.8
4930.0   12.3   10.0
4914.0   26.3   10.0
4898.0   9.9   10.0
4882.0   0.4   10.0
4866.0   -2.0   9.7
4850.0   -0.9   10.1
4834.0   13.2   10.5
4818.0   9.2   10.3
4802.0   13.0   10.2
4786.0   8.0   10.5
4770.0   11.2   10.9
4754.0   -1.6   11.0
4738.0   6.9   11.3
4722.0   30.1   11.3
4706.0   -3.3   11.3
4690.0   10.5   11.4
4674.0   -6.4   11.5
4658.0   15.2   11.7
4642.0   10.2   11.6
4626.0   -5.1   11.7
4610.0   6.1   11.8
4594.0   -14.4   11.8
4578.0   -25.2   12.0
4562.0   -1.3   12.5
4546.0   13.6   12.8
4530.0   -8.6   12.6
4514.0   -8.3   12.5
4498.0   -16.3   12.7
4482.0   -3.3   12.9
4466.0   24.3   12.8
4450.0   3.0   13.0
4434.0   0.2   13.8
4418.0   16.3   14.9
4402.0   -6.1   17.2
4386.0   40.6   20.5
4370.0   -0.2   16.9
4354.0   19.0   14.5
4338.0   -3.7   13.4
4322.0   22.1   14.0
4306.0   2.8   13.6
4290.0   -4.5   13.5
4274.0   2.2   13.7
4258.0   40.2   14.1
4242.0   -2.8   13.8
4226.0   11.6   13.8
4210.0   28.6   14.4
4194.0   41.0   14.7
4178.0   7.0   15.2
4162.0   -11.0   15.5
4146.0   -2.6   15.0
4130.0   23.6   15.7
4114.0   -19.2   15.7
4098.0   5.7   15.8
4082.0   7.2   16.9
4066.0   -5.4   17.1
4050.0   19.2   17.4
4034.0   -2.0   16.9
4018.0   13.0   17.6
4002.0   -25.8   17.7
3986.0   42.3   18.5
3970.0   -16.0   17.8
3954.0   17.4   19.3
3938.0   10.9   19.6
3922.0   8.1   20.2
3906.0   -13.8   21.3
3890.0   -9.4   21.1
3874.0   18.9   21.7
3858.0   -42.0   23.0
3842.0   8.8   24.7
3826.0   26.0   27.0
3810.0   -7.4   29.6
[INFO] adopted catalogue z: 0.84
